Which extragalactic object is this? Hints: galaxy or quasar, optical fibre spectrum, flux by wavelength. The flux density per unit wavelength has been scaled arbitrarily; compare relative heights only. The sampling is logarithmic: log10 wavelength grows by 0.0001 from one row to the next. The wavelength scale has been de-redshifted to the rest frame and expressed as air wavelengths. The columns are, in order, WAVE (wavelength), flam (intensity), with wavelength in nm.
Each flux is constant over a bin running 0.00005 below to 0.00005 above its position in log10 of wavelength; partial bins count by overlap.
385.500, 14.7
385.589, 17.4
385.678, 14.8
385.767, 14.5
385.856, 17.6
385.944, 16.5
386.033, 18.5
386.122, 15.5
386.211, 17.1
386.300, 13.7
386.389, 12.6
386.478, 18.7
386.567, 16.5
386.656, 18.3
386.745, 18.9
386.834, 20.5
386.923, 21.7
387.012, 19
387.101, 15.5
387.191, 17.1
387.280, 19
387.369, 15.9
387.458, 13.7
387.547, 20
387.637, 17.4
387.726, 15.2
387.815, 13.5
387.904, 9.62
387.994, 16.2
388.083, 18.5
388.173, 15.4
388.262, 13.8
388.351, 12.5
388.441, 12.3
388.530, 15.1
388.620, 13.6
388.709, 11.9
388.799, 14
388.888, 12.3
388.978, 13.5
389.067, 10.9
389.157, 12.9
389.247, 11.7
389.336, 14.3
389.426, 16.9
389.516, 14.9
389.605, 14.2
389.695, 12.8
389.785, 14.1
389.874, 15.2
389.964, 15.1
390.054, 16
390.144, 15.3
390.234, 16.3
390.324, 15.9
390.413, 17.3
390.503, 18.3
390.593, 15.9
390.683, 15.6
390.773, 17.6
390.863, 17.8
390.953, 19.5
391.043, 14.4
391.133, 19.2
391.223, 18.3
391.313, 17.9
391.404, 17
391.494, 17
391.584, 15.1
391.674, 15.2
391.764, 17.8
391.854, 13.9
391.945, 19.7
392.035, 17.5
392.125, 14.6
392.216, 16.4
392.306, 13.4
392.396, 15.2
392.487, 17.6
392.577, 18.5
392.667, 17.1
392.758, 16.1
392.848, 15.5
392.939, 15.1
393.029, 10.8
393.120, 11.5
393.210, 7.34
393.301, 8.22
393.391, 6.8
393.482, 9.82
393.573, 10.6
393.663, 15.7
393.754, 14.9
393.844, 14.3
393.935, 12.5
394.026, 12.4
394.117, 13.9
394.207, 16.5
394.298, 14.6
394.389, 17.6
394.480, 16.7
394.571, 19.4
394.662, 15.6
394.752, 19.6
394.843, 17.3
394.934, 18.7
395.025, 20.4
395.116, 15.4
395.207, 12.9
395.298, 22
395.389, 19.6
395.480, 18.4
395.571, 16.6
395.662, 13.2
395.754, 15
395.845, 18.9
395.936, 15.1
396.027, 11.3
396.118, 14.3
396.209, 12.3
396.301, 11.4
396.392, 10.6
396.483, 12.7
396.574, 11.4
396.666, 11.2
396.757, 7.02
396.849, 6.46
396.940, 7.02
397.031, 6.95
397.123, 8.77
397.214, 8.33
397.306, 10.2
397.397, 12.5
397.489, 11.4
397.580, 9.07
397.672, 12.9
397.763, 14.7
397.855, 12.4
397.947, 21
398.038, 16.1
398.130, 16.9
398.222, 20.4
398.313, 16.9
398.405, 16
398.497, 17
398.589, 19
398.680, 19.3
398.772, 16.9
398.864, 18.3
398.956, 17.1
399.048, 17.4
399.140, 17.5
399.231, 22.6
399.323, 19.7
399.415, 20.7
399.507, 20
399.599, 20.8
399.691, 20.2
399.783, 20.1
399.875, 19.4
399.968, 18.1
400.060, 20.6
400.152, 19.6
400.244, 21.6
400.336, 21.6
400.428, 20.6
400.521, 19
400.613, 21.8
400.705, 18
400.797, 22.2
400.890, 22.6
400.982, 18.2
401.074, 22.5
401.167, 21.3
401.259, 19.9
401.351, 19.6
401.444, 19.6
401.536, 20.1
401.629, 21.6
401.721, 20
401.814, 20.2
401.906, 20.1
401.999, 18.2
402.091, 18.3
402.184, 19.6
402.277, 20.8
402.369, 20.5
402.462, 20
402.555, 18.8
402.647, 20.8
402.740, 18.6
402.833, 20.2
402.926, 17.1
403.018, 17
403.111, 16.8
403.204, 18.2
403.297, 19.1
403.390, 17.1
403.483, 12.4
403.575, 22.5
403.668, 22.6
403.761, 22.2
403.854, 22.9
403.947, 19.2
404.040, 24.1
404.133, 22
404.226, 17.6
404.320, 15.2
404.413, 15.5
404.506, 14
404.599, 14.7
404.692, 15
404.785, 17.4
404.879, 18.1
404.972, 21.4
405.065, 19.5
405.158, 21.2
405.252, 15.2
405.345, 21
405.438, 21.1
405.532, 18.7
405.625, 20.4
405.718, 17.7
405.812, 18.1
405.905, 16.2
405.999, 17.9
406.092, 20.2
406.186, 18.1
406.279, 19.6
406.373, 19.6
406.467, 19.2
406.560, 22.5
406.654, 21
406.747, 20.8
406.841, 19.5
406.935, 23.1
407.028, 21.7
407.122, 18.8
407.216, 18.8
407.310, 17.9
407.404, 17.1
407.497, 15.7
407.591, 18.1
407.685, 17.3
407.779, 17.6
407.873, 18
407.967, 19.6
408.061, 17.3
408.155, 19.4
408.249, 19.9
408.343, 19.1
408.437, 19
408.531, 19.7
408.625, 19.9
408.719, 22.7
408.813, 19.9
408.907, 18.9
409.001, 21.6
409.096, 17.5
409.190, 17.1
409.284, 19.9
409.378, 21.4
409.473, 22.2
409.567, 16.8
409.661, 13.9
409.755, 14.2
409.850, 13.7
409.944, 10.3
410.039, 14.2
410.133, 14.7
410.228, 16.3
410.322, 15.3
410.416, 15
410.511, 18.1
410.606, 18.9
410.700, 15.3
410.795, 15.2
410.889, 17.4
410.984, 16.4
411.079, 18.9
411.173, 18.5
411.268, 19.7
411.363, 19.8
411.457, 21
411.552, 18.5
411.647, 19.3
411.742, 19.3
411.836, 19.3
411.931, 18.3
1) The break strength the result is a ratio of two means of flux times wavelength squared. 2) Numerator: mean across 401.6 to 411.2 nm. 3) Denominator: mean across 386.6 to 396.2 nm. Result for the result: 1.29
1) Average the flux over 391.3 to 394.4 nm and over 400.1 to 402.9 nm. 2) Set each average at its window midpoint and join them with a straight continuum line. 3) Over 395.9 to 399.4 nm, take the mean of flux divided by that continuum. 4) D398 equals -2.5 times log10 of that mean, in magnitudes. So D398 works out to 0.256 mag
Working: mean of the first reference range 14.4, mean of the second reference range 20.2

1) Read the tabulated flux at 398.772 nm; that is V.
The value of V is 16.9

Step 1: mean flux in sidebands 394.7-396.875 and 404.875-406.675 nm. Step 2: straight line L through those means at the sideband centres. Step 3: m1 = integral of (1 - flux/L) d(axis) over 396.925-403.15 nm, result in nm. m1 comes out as -0.48 nm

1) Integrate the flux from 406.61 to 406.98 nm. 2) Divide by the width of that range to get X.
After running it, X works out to 21.1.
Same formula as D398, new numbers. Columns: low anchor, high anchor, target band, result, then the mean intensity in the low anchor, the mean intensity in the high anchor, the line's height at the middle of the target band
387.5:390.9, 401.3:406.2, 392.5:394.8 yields 0.14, 14.8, 19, 16.1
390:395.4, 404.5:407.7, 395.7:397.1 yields 0.40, 15.7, 18.8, 16.6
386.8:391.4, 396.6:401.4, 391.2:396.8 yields 0.09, 15.6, 16.9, 16.2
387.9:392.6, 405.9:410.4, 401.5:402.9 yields -0.14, 15.4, 18.4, 17.4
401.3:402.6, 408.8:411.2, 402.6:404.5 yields 0.02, 19.8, 16.9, 19.2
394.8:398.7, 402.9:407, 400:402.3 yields -0.21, 14.1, 19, 16.7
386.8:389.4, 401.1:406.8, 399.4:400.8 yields -0.12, 15.1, 19.2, 18.2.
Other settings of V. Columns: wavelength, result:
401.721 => 20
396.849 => 6.46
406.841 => 19.5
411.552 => 18.5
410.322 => 15.3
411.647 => 19.3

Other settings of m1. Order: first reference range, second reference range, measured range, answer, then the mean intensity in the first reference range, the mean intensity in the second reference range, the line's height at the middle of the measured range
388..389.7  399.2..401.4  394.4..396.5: 0.18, 13.8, 20.4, 17.6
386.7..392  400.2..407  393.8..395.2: 0.07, 15.8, 19.4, 17.1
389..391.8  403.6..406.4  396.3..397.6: 0.57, 15.8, 18.9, 17.2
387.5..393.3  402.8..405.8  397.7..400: -0.13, 15.2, 18.6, 17.3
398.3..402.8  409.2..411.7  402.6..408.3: -0.14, 19.7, 17.1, 18.4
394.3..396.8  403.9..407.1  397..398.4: 0.24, 15.3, 19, 16.1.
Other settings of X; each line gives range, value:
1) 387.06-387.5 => 16.2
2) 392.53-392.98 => 16.5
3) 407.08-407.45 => 18.1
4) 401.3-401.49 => 19.6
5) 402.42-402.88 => 19.7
